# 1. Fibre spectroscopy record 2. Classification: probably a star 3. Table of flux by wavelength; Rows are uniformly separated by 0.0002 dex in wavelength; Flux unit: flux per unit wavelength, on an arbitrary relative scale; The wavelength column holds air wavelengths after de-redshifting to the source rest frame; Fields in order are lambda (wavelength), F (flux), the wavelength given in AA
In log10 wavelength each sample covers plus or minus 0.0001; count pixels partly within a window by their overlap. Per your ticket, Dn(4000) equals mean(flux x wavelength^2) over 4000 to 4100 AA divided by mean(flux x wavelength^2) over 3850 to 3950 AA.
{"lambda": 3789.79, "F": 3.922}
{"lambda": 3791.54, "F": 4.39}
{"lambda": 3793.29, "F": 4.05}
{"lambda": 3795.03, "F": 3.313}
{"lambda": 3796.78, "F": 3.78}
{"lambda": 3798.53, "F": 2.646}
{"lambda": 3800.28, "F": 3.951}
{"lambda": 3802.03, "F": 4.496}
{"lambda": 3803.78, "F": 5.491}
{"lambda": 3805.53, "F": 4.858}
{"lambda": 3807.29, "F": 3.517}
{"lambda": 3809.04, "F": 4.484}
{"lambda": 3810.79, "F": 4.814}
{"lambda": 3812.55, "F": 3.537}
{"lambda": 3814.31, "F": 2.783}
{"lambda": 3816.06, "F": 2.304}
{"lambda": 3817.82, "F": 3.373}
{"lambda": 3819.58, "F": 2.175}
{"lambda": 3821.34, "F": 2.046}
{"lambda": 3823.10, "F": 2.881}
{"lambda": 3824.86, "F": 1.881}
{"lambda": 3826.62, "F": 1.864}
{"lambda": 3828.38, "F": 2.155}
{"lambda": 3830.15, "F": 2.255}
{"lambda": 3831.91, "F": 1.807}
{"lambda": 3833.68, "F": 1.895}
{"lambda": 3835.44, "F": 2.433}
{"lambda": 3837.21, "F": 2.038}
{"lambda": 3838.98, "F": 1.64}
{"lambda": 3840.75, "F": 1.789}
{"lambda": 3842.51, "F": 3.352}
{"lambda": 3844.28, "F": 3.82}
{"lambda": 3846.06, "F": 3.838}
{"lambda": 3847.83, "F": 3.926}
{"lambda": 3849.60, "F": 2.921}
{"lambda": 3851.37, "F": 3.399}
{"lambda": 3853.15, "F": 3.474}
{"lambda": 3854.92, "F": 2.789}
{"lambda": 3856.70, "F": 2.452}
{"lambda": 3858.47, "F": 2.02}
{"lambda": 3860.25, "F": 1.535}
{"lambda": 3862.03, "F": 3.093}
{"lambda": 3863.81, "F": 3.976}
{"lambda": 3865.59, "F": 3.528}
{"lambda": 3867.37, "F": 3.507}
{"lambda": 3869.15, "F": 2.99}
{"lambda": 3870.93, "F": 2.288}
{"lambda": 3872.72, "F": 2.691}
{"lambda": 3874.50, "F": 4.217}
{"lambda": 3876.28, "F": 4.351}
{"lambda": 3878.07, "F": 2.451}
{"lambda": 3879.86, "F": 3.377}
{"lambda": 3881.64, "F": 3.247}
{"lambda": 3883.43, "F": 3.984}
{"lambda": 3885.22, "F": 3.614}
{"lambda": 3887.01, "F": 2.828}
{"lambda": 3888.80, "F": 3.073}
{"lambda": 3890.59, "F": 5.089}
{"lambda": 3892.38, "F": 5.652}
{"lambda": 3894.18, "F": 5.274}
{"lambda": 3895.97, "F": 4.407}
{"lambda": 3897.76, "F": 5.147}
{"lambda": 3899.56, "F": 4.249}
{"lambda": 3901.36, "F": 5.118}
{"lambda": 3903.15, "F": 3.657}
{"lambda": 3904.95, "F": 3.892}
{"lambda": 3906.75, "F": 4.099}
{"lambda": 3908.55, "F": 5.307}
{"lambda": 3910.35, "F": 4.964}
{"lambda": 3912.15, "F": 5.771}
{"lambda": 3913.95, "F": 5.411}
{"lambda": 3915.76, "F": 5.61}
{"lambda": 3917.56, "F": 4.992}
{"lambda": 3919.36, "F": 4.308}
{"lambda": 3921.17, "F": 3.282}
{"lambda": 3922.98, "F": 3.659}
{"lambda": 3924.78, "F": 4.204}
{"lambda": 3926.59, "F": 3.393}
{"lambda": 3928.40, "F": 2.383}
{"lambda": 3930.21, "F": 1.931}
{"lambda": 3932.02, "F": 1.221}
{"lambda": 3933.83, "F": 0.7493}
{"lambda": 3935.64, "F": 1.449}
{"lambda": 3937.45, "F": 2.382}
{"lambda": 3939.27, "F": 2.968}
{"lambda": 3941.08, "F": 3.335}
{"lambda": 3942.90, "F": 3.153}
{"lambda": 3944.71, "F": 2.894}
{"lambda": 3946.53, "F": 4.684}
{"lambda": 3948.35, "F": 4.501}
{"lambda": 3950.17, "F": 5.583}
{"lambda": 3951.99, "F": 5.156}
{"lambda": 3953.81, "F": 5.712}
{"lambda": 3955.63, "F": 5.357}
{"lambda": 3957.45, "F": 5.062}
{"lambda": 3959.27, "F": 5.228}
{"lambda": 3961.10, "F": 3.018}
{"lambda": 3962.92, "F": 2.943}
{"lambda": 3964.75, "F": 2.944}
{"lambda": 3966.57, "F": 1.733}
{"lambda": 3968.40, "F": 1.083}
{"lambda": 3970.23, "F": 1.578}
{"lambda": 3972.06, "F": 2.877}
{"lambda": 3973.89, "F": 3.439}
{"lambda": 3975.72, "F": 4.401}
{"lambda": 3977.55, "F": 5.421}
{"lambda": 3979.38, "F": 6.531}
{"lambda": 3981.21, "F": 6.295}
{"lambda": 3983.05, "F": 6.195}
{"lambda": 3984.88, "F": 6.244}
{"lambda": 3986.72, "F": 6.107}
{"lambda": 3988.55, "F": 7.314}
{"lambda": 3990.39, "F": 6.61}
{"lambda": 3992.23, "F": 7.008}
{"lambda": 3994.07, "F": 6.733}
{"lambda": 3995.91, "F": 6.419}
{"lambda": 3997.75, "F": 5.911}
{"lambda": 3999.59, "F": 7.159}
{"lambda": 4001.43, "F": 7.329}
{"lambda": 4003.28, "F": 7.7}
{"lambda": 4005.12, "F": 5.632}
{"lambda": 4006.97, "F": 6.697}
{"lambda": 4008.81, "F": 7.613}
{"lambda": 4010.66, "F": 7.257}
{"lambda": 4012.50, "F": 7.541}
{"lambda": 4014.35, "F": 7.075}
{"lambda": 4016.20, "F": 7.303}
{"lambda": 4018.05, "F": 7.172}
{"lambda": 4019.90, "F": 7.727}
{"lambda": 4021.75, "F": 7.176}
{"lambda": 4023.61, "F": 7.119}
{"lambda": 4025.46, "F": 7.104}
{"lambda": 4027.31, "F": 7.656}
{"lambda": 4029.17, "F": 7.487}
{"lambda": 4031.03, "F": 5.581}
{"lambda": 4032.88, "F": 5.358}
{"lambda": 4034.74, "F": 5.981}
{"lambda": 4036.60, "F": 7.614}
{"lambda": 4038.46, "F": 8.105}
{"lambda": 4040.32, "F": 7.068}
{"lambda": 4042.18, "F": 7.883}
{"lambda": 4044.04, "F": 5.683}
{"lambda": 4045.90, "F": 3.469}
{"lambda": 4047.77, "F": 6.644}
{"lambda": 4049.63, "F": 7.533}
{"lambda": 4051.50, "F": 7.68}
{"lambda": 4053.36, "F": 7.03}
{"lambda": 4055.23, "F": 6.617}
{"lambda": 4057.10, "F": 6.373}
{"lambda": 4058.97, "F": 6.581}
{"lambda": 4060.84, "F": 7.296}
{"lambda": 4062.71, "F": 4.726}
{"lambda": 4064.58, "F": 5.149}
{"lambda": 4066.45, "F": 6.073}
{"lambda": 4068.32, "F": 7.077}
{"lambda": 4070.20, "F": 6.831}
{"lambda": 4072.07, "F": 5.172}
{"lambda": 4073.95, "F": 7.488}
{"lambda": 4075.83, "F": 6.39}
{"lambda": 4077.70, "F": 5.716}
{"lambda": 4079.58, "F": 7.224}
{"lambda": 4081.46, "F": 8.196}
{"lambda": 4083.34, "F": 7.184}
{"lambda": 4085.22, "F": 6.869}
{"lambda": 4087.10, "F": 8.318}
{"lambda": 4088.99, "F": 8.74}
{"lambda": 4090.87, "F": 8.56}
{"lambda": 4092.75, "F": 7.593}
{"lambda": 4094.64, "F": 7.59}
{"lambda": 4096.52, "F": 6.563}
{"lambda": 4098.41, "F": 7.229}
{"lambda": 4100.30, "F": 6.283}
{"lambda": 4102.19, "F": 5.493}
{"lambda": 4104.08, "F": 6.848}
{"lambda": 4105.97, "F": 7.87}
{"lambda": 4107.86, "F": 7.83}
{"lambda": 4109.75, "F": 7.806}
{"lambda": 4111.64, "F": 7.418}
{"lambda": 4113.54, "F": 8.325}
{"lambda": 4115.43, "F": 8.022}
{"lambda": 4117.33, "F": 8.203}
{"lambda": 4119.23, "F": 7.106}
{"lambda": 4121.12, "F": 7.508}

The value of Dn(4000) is 2.1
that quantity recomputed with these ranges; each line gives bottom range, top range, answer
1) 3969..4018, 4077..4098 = 1.28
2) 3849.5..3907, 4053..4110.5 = 2.13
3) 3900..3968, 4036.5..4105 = 1.92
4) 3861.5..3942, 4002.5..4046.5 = 1.98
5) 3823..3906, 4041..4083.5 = 2.22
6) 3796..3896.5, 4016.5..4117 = 2.41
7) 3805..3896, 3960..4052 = 2.09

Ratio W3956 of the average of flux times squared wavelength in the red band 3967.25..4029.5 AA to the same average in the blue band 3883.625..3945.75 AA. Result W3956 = 1.7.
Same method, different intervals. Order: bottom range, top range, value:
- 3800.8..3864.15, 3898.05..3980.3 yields 1.36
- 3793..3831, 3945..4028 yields 1.90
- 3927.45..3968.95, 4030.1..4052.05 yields 2.07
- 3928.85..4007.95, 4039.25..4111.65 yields 1.58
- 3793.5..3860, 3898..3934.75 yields 1.36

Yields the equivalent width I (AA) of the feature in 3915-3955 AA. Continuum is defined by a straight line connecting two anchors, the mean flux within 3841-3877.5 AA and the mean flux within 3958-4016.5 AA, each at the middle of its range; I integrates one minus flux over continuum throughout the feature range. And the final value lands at 9.09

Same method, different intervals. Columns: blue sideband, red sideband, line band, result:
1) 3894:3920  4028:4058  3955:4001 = 6.6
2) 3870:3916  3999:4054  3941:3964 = 4.4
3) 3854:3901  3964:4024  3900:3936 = 4.2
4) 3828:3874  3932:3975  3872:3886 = -2.7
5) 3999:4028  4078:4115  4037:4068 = 3.4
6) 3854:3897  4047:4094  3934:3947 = 5.1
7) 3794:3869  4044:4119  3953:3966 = 2.0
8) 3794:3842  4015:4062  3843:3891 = 7.1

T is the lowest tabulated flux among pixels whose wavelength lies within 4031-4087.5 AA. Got 3.469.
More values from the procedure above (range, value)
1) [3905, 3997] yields 0.7493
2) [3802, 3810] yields 3.517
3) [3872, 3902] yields 2.451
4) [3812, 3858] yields 1.64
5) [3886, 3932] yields 1.931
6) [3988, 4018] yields 5.632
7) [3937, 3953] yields 2.382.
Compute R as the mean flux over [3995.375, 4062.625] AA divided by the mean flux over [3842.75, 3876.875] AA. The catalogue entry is 2.15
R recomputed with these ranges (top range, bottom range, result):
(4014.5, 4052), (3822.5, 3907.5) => 2.11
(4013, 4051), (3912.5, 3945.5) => 2.12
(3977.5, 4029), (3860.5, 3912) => 1.75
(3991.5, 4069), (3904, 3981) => 1.78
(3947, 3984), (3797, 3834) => 1.36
